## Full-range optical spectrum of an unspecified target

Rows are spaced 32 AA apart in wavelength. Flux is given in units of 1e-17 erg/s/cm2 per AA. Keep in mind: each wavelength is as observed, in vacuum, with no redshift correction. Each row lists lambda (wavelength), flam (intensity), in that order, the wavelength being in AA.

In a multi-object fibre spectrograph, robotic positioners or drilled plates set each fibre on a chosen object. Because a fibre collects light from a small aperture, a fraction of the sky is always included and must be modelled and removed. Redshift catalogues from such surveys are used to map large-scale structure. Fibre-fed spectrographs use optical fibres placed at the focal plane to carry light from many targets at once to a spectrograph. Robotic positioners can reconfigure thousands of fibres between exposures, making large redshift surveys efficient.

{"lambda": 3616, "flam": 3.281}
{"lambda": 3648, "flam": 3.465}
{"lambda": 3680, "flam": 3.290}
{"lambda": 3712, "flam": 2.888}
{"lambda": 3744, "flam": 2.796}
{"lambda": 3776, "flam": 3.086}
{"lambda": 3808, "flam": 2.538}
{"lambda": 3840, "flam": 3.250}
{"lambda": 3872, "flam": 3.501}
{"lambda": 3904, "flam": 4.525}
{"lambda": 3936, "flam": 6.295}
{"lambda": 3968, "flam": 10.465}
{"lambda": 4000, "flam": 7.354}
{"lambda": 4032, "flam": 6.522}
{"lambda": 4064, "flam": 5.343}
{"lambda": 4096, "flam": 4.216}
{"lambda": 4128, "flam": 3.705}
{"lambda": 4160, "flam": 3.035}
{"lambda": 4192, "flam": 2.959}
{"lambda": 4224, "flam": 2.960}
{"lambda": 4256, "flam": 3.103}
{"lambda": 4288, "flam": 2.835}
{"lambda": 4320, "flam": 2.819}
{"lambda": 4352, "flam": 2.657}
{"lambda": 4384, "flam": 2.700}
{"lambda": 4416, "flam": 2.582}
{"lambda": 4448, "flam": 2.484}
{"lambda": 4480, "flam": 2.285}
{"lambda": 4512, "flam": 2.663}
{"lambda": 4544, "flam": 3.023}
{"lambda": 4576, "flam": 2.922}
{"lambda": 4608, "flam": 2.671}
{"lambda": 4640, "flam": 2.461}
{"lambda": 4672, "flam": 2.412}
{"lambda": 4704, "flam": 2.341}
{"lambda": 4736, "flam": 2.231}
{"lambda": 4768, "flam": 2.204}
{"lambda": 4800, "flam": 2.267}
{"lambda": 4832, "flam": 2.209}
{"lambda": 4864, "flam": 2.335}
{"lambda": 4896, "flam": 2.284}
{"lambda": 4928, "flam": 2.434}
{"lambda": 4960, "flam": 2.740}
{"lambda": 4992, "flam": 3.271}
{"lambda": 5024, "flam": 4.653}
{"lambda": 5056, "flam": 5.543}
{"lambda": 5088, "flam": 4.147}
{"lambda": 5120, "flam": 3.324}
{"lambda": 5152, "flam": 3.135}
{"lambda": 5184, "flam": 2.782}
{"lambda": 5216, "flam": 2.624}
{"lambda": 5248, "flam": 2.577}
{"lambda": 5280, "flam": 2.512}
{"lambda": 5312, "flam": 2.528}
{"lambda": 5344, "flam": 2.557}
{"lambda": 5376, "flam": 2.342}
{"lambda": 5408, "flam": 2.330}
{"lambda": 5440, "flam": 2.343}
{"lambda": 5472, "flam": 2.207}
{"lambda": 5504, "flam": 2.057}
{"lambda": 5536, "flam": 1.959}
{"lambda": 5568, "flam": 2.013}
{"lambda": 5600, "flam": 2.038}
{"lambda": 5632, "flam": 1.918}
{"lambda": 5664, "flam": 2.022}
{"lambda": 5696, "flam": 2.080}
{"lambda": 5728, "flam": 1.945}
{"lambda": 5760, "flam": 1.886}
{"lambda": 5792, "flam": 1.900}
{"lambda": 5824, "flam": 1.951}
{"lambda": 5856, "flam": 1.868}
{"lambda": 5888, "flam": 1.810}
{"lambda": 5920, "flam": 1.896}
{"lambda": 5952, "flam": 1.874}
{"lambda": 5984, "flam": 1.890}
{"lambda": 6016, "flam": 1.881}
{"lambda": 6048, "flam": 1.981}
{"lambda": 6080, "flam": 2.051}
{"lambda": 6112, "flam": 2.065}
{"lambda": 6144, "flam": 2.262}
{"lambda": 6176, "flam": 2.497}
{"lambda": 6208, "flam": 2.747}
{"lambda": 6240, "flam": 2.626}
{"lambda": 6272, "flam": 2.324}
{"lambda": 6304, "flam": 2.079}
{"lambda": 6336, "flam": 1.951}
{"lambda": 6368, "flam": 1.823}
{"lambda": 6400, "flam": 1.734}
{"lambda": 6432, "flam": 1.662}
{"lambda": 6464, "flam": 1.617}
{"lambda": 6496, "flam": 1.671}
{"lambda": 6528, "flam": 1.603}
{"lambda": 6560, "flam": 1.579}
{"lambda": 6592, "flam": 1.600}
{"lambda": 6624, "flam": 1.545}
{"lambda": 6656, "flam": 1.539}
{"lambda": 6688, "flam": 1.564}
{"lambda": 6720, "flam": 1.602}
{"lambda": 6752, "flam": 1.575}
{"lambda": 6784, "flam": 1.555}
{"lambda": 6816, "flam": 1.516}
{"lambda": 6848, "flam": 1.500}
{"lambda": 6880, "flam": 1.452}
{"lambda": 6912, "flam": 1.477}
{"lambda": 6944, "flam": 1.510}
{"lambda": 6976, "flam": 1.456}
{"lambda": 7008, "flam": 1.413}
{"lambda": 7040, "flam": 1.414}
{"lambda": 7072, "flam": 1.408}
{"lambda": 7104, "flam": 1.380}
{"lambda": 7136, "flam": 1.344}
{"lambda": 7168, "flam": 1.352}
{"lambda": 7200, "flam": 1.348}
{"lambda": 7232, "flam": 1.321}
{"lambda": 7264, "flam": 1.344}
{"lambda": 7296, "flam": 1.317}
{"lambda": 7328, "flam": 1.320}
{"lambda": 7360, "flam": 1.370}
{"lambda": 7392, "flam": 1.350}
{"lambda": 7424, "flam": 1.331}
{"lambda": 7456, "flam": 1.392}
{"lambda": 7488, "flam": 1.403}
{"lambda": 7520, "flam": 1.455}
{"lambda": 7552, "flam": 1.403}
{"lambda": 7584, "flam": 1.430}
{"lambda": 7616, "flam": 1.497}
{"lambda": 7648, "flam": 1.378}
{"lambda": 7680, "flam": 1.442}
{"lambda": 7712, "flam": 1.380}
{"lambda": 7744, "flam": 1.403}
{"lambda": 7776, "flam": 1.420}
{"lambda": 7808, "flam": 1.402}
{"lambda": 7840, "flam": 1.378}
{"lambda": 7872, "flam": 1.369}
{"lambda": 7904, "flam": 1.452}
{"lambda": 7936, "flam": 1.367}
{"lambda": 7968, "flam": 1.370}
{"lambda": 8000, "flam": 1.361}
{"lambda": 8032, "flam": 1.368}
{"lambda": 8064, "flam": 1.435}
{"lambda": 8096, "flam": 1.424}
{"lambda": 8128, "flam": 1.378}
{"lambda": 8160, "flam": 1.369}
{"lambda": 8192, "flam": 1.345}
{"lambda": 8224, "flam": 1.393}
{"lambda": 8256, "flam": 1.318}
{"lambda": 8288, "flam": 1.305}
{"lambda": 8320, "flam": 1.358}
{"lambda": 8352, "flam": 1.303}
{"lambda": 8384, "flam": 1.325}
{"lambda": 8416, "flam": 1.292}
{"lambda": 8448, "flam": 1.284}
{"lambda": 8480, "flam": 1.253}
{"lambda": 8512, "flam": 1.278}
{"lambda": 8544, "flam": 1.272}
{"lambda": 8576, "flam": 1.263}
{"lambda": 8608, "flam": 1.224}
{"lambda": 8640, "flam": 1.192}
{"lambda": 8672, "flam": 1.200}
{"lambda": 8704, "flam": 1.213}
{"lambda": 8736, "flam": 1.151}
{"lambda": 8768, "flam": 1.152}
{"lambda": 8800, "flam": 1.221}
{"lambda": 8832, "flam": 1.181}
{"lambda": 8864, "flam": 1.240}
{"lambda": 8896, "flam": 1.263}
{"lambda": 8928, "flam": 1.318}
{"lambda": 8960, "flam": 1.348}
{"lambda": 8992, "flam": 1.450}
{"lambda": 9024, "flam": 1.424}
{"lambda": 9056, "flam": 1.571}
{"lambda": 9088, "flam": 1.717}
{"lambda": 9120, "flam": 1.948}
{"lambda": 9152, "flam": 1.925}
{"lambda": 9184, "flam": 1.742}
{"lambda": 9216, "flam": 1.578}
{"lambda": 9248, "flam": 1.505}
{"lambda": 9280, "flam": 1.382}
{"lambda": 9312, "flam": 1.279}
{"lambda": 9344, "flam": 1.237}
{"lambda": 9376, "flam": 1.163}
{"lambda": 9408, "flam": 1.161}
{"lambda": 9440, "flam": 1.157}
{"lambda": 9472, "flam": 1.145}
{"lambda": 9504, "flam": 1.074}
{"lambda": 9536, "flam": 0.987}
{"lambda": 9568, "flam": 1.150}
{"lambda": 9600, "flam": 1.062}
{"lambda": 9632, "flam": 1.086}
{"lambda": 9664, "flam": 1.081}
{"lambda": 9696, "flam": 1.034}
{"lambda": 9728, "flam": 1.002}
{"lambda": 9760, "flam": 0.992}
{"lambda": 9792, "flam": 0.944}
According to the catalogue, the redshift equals 2.262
